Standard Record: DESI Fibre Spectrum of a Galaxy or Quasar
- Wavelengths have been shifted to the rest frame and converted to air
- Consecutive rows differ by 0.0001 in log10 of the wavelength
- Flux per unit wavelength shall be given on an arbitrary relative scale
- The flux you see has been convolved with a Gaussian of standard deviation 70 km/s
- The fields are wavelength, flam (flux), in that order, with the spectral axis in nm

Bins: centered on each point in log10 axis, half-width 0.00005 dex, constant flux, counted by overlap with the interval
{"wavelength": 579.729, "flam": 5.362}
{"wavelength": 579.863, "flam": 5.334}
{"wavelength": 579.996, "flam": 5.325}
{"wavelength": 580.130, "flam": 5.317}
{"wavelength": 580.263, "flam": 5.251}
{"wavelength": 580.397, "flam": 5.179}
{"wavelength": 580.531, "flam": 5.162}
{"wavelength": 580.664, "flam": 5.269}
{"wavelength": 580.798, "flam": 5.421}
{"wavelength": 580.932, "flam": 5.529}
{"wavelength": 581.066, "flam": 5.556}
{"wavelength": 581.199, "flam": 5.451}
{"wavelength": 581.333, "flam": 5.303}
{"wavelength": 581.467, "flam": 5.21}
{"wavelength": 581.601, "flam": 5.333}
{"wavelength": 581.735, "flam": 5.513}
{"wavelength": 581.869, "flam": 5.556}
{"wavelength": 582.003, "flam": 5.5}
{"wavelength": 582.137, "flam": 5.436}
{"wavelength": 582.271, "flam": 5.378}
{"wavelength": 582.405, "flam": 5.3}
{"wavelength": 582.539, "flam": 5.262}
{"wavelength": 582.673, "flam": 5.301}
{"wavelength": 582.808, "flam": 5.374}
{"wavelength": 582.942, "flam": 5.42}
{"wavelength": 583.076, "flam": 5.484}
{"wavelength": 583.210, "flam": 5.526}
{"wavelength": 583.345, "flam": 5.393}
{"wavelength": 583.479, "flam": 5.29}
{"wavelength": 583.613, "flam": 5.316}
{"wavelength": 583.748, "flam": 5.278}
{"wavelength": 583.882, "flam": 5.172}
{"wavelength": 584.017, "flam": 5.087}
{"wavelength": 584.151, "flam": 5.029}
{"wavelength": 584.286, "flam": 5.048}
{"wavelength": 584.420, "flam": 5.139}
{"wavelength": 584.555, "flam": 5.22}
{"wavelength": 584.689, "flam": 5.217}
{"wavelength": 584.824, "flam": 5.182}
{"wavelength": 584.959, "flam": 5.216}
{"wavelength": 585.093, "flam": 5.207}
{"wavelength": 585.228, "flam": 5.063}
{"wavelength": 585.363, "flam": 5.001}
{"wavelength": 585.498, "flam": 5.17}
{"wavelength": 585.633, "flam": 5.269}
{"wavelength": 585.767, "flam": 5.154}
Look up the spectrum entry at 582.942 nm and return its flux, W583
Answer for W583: 5.42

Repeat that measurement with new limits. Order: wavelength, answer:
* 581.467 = 5.21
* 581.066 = 5.556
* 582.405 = 5.3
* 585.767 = 5.154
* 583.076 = 5.484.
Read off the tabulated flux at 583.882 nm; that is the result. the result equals 5.172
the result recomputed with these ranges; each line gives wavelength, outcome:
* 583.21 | 5.526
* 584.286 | 5.048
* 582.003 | 5.5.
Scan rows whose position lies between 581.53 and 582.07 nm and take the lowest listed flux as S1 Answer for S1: 5.333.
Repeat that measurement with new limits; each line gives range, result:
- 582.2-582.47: 5.3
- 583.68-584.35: 5.029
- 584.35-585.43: 5.001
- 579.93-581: 5.162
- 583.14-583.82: 5.278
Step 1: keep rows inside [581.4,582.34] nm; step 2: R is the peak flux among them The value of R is 5.556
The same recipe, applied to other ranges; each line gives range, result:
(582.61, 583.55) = 5.526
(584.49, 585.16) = 5.22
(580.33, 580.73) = 5.269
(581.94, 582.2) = 5.5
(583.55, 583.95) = 5.316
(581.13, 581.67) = 5.451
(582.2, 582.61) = 5.378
